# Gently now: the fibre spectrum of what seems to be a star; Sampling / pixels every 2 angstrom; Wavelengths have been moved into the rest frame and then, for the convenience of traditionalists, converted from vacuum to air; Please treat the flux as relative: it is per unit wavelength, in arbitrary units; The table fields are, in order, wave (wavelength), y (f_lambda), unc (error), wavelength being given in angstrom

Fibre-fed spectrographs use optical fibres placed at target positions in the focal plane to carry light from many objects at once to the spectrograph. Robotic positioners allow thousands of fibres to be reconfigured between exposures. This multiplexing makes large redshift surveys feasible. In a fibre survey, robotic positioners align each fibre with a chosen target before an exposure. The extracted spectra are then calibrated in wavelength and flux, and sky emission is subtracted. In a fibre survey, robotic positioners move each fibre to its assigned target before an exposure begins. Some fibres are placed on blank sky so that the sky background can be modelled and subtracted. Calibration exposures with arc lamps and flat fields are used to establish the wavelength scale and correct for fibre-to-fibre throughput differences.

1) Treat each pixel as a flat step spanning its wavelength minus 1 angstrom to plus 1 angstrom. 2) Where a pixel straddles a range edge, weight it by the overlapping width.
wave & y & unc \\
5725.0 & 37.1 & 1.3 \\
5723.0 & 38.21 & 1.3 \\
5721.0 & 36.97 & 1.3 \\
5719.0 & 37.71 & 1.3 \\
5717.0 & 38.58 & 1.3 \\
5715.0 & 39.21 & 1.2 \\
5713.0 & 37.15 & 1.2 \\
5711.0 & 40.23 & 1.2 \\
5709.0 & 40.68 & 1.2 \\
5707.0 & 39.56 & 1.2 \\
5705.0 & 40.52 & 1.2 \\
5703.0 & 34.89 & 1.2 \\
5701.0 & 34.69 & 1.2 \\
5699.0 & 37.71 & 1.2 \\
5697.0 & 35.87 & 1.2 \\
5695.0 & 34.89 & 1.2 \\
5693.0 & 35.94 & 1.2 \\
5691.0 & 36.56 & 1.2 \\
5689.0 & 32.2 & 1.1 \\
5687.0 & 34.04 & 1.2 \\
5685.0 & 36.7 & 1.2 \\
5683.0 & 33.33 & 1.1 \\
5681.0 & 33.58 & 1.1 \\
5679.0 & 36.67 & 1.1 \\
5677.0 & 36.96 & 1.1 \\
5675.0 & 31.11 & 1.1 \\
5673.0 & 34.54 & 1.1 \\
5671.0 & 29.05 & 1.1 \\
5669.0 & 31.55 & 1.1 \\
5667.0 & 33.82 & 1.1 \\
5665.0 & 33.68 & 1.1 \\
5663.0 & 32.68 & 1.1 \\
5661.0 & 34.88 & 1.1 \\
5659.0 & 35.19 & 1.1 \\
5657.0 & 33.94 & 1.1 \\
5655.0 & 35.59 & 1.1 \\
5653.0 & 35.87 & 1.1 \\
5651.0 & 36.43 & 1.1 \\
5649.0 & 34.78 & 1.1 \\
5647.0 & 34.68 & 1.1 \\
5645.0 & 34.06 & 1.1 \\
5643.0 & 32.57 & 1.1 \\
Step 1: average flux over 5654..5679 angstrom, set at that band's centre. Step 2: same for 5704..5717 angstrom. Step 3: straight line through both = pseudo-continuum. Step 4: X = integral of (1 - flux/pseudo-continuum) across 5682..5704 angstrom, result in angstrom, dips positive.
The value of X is 1.19 angstrom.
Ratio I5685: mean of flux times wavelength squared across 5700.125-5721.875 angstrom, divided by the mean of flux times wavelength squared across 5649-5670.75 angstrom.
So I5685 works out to 1.1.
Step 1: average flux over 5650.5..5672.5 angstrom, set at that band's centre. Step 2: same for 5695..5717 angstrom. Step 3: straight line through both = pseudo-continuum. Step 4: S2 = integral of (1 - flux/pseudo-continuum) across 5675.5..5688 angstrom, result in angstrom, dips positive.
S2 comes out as 0.22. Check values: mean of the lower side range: 33.8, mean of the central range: 35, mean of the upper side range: 37.9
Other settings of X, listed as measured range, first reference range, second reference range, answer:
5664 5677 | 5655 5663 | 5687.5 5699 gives 0.8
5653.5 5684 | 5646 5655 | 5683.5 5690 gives 0.9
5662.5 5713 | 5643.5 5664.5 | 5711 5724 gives 1.7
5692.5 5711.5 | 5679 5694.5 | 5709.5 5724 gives -0.4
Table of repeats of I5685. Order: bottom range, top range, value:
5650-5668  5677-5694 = 1.02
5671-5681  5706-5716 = 1.17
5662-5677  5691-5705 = 1.12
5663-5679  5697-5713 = 1.16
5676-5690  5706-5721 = 1.13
